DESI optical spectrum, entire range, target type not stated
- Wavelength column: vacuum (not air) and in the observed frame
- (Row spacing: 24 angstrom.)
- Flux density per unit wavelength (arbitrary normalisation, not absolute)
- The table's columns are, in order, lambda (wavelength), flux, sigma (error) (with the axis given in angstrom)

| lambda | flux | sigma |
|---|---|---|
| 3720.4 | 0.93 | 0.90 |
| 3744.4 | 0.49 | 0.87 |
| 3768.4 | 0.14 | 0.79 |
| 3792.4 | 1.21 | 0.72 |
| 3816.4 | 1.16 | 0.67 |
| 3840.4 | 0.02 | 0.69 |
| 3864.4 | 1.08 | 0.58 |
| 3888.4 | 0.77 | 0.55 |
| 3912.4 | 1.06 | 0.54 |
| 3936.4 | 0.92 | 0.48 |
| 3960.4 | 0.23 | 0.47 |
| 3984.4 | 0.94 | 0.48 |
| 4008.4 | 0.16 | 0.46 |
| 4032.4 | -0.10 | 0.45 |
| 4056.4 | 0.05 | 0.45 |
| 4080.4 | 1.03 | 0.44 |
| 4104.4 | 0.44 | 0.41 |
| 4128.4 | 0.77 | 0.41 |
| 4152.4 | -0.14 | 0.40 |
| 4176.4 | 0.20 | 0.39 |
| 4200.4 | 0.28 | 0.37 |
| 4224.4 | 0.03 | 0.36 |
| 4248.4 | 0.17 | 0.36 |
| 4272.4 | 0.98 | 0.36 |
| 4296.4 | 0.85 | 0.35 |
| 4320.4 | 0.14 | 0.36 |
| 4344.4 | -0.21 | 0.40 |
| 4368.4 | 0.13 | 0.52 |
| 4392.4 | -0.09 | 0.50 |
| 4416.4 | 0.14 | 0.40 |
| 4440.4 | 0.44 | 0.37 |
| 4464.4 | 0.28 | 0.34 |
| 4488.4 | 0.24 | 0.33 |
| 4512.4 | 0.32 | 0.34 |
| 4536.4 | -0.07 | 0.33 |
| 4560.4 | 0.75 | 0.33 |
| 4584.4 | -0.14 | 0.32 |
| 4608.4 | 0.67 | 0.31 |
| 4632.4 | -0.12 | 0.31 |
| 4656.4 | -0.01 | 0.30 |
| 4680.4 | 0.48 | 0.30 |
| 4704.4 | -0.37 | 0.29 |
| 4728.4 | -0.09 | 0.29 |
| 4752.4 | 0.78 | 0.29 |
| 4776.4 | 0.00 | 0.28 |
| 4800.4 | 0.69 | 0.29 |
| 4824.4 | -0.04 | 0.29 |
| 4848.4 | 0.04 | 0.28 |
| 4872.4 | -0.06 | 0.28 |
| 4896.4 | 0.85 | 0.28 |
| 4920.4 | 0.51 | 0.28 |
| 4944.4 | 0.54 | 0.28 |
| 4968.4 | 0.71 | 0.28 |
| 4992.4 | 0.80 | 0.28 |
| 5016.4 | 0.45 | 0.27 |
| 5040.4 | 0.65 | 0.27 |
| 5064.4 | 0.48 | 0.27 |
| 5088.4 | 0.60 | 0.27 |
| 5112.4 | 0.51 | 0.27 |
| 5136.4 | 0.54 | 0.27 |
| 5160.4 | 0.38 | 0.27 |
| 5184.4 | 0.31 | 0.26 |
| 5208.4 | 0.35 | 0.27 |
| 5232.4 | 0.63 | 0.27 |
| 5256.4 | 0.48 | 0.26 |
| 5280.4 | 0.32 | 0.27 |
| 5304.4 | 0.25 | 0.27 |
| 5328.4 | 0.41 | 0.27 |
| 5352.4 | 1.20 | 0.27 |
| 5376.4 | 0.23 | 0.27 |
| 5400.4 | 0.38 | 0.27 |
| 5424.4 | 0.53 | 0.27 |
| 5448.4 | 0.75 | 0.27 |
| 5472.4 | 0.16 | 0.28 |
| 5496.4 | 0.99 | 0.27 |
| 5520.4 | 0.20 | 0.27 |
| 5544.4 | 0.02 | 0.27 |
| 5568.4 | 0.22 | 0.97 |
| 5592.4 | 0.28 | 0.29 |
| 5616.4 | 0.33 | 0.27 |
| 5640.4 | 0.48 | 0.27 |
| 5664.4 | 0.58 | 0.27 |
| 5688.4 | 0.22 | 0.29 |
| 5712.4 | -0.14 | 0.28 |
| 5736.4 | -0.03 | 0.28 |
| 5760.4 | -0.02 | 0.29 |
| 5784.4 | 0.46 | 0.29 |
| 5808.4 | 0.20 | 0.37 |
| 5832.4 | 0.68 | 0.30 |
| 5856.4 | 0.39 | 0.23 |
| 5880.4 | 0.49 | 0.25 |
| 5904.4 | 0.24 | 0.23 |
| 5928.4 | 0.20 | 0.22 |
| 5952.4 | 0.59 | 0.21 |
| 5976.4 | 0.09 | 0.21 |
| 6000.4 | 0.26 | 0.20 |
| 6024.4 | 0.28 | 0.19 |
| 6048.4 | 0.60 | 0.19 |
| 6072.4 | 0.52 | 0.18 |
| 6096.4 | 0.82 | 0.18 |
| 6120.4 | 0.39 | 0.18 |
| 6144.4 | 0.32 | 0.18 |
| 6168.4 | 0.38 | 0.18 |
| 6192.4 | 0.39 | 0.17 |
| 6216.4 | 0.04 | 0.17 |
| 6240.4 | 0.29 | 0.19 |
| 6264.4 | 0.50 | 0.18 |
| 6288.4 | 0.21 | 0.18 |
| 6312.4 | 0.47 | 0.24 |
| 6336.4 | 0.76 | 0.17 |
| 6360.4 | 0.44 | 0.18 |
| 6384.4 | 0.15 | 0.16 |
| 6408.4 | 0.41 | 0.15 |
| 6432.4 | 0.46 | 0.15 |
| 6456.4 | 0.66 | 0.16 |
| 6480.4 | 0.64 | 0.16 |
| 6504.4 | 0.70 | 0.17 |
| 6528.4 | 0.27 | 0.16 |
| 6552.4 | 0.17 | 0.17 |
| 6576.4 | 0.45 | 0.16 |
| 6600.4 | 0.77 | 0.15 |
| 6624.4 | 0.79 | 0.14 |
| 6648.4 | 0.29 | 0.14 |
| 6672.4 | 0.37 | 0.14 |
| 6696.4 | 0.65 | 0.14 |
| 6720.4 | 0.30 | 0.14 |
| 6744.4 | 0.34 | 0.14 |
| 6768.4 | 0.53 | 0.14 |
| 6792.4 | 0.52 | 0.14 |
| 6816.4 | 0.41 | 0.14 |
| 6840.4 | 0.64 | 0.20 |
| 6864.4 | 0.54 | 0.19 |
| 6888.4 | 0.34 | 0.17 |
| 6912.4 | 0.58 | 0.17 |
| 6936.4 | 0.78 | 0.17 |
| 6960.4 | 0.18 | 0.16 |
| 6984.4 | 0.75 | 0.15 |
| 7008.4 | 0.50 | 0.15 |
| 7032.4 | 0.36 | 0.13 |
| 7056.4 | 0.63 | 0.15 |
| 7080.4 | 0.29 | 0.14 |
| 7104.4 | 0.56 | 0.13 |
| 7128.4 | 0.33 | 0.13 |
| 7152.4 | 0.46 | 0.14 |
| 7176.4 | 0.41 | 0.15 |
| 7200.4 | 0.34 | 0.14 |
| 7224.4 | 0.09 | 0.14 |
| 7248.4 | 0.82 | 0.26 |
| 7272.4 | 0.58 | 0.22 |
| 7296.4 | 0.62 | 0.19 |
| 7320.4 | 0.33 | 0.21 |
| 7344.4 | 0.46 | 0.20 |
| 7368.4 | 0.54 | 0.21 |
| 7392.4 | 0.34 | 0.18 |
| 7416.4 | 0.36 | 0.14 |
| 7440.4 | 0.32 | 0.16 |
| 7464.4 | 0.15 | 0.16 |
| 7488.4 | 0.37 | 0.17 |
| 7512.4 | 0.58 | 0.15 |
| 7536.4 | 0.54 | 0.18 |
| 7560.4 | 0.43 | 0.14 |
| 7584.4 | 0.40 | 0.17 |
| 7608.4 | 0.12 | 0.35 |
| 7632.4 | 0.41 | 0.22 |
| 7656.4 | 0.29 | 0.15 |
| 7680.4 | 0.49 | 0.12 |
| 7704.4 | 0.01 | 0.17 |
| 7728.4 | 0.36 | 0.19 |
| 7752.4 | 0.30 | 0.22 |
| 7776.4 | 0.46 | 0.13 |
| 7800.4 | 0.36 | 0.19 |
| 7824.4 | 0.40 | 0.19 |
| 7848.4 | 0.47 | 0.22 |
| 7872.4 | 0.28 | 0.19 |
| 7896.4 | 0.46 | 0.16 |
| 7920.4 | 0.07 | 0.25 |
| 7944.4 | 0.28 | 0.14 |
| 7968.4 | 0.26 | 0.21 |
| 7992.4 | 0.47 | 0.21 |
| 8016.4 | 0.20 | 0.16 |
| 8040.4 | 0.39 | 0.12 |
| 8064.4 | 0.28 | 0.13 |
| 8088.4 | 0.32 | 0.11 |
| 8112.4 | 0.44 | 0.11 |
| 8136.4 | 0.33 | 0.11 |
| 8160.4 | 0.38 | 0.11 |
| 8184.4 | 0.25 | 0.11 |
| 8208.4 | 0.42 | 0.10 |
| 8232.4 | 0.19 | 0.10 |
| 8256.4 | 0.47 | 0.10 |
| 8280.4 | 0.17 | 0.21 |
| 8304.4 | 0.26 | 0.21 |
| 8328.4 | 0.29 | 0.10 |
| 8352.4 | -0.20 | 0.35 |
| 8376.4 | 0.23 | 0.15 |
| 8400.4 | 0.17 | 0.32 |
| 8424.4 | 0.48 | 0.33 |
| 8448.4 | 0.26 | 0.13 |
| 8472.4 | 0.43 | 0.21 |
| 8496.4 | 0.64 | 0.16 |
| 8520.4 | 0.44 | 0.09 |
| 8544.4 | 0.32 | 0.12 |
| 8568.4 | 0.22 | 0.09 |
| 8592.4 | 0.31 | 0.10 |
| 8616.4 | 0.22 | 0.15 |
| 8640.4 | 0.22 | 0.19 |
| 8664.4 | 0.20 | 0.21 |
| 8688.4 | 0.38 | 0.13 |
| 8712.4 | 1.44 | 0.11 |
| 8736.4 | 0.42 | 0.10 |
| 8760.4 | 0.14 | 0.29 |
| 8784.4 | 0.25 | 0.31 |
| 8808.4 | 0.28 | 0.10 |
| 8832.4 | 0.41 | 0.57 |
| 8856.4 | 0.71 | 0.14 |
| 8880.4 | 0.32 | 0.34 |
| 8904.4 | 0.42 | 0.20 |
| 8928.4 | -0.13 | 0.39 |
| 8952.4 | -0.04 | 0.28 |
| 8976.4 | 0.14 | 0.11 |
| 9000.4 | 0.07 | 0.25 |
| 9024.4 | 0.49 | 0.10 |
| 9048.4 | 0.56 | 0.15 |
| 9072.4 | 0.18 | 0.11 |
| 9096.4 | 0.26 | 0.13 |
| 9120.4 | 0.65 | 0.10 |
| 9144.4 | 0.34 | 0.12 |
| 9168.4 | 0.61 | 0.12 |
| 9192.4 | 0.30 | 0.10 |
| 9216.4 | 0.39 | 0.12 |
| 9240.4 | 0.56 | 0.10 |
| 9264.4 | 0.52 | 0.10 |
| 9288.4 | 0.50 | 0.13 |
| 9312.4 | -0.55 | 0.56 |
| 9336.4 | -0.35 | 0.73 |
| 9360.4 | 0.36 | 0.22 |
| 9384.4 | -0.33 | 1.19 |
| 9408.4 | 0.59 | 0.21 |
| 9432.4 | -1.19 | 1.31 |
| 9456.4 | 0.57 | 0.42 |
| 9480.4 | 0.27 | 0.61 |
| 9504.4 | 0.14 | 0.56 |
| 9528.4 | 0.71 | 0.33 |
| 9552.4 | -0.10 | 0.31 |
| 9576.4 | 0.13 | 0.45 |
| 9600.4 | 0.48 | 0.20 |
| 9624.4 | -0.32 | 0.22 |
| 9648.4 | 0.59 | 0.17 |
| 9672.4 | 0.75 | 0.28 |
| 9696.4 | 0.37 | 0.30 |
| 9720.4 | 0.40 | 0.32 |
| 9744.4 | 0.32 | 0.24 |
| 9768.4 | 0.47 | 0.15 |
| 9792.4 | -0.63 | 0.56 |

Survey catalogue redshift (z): 1.335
